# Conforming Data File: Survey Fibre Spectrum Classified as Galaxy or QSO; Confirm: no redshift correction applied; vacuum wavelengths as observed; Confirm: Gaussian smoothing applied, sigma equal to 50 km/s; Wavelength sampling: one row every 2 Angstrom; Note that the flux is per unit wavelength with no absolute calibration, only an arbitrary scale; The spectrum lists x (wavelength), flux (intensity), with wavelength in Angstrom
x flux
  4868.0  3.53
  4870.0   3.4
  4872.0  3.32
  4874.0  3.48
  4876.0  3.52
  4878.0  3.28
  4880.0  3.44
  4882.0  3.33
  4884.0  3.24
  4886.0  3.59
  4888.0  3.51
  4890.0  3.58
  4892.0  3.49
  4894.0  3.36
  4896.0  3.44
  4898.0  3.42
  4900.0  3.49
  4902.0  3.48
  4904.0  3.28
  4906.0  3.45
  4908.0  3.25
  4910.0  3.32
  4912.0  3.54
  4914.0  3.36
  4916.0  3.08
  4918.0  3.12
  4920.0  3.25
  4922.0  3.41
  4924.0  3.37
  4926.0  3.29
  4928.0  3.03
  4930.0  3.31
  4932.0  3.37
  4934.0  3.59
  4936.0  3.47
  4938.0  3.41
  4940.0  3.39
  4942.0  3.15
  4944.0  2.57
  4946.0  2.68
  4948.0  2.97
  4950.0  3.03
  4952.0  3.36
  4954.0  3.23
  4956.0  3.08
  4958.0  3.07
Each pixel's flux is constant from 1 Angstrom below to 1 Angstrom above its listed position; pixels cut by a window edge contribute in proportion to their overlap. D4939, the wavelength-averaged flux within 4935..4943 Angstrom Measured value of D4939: 3.36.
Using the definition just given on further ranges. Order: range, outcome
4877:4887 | 3.38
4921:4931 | 3.28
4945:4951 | 2.89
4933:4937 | 3.53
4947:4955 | 3.15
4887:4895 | 3.48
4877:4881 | 3.36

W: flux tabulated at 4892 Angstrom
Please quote 3.49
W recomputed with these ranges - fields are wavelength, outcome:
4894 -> 3.36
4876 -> 3.52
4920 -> 3.25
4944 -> 2.57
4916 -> 3.08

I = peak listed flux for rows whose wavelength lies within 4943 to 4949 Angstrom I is 2.97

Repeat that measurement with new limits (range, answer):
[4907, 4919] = 3.54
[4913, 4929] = 3.41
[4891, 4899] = 3.49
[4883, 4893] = 3.59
